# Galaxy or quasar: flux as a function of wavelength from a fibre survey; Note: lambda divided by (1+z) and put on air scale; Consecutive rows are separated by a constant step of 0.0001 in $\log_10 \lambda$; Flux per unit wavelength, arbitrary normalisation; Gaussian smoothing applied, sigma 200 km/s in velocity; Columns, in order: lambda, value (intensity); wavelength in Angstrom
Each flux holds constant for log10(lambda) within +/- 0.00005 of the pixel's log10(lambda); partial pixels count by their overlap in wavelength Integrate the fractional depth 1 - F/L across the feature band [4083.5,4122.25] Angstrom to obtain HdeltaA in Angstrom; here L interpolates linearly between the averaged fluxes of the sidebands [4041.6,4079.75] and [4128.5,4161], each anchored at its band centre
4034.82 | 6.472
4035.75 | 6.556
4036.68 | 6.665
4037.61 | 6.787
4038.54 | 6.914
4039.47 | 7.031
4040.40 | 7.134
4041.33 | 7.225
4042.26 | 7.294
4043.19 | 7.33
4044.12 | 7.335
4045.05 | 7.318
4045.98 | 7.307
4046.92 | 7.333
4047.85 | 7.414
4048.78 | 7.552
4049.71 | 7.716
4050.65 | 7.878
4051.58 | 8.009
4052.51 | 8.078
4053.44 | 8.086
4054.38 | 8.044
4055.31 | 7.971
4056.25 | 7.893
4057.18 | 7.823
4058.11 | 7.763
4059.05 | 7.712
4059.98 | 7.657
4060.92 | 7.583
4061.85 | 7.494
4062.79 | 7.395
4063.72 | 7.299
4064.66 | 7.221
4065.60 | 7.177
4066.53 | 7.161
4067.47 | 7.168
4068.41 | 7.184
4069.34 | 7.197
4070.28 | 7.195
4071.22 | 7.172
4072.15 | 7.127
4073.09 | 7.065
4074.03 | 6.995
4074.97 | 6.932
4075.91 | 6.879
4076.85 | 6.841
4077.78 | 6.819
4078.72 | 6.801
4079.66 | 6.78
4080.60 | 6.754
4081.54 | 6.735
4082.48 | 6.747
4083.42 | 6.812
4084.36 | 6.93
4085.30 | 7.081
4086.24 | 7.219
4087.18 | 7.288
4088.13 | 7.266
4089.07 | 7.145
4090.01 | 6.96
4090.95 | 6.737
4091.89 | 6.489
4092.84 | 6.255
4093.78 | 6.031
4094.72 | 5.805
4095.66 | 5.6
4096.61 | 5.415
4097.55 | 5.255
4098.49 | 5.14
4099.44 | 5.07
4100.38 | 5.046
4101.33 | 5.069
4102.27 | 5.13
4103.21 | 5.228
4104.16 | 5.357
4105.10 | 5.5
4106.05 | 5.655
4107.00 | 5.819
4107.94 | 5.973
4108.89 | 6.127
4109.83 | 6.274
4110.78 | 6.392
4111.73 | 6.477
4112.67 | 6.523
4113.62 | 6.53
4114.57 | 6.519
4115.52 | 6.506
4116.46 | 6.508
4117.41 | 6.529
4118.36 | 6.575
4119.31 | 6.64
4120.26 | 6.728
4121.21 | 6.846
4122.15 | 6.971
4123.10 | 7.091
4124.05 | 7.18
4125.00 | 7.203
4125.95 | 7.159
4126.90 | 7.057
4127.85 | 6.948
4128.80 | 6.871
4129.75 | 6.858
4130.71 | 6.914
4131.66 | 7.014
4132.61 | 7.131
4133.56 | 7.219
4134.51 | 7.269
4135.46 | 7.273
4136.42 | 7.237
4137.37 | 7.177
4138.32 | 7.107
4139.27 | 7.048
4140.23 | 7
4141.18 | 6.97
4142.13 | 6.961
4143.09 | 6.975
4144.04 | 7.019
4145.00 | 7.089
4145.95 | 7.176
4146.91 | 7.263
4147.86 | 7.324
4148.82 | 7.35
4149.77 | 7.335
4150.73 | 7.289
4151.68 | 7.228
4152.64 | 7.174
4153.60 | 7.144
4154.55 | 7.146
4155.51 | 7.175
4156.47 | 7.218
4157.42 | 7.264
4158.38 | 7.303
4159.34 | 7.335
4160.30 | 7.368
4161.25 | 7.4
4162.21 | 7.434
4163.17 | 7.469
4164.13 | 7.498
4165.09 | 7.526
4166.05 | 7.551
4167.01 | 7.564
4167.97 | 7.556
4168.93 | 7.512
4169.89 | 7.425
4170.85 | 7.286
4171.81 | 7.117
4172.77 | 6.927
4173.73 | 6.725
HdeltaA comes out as 5.7 Angstrom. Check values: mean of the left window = 7.4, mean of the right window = 7.16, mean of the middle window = 6.21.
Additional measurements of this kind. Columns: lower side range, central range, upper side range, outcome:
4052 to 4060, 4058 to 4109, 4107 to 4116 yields 4.1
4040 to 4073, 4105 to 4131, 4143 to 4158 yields 2.5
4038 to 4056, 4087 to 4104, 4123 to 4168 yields 3.4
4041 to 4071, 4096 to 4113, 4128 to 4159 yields 3.9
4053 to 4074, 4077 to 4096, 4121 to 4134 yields 1.5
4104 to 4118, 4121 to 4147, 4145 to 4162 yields -1.2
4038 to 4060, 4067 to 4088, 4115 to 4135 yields 1.0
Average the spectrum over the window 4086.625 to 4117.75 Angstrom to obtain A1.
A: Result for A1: 6.05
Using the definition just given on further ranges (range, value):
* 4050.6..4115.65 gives 6.72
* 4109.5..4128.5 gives 6.74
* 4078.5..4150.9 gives 6.6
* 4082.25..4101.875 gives 6.24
